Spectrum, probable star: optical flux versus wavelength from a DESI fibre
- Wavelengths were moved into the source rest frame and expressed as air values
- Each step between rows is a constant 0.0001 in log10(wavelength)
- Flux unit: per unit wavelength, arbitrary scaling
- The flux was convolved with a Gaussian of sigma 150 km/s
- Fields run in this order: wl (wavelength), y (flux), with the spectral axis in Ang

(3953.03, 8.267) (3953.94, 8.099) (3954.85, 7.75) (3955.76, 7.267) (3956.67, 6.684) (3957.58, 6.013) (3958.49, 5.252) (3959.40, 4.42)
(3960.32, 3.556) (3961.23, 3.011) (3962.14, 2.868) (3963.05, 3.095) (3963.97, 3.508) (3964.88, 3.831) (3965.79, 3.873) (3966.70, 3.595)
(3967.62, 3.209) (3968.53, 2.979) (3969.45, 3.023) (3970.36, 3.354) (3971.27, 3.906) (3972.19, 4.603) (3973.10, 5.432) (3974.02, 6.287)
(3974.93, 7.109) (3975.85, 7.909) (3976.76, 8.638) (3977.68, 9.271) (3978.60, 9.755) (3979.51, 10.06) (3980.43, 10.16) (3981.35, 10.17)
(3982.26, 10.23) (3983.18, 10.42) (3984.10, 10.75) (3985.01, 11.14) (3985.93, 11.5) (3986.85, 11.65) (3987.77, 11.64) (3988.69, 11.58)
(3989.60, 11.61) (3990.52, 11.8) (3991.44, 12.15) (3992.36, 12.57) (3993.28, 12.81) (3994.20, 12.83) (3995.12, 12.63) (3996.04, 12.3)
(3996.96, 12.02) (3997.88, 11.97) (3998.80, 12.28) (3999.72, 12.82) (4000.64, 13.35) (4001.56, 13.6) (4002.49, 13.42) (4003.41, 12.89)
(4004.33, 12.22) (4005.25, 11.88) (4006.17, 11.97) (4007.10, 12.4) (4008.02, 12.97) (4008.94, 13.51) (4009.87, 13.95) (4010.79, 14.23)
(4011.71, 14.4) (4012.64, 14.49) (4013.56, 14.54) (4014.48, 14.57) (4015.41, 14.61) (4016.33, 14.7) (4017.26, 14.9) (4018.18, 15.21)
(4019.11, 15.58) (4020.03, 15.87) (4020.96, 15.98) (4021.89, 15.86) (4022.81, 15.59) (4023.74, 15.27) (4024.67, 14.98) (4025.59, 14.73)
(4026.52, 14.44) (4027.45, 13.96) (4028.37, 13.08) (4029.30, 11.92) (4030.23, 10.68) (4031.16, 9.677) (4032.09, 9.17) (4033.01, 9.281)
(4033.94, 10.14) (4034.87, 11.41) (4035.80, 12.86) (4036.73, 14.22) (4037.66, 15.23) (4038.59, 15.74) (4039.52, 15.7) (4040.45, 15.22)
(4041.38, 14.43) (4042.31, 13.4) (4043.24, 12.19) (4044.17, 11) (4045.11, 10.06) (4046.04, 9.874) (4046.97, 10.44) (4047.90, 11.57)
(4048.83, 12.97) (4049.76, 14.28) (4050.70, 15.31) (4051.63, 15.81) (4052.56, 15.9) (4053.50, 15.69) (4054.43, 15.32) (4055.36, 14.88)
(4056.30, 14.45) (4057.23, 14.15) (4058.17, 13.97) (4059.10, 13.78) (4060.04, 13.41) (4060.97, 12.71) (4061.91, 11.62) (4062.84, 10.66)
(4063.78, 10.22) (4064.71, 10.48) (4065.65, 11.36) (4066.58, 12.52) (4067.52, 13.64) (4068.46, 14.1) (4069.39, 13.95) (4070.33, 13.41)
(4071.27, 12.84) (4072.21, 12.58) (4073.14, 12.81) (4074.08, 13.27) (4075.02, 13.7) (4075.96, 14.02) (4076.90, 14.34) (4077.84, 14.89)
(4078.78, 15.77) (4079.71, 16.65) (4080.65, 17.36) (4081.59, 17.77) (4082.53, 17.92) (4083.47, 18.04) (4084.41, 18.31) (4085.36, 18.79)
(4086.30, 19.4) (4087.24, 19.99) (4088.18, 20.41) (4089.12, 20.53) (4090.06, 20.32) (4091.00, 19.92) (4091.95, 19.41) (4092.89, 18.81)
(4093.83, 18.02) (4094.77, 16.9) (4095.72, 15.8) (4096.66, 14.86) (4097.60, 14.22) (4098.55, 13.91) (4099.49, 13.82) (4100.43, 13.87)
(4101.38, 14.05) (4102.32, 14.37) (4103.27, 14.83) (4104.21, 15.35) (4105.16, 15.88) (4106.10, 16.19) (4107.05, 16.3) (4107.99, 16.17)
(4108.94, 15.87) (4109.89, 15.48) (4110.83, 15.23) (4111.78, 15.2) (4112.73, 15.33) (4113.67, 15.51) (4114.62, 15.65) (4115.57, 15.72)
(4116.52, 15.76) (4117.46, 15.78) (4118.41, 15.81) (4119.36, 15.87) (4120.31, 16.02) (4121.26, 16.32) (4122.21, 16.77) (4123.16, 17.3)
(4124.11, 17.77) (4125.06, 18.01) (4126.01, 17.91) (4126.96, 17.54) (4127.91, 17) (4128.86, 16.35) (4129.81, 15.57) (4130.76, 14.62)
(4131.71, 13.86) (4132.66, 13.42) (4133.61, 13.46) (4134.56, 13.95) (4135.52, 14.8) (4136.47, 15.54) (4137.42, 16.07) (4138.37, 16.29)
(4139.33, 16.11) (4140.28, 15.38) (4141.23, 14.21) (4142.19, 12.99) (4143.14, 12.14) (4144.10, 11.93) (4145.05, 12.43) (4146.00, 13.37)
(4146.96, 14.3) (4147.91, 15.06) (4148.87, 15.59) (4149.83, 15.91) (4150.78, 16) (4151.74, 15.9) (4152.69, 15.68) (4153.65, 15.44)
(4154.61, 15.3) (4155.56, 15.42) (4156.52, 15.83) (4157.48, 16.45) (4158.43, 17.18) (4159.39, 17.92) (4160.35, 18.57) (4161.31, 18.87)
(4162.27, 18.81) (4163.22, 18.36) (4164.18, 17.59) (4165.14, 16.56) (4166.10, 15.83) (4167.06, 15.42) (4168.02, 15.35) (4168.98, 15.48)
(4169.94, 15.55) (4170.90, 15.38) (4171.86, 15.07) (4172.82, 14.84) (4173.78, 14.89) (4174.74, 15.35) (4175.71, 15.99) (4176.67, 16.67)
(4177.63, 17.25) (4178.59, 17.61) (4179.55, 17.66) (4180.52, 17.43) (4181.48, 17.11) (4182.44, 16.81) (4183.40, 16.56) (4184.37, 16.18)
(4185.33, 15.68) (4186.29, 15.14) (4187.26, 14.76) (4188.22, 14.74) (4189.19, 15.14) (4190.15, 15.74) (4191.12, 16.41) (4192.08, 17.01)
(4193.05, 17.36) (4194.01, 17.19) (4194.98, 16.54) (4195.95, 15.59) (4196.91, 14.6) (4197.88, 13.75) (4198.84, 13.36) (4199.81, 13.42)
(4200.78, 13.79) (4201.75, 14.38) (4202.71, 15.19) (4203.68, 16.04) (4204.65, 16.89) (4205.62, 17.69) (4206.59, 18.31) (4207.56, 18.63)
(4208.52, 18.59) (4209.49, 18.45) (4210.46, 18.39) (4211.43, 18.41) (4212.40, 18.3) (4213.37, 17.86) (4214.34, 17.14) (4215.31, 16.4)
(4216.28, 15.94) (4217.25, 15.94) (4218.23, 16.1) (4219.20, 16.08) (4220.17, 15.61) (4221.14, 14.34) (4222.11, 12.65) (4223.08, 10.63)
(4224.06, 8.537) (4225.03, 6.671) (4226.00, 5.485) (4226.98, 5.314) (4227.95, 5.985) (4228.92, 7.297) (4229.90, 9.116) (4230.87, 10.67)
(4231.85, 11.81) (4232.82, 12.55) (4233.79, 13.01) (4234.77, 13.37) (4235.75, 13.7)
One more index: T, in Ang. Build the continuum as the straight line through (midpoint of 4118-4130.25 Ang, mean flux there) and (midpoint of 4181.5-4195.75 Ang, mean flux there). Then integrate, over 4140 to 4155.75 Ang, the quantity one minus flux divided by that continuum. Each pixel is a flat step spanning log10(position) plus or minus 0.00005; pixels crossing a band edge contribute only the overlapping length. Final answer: 1.9 Ang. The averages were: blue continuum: 16.8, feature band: 14.5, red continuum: 16.1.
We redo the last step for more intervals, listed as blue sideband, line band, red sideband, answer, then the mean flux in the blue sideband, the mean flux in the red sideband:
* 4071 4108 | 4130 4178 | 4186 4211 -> 2.0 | 16.3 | 16.1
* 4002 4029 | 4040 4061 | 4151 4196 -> 1.6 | 14.2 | 16.3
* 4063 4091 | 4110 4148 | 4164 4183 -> 1.3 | 15.5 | 16.2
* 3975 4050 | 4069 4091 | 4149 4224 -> -3.9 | 12.6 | 16.1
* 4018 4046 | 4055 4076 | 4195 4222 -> 1.4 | 13.4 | 16.2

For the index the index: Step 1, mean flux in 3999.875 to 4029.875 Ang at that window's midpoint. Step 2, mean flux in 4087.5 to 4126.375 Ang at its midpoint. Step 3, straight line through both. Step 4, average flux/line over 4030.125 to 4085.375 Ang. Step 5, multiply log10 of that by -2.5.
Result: 0.12 mag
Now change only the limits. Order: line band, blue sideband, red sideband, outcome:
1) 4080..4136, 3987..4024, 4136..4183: -0.10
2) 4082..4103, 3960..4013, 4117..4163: -0.25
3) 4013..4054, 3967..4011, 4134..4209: -0.17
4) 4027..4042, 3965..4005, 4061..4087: -0.03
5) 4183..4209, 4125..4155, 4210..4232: -0.18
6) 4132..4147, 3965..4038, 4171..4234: -0.03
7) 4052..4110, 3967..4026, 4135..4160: -0.13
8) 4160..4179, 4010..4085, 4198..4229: -0.16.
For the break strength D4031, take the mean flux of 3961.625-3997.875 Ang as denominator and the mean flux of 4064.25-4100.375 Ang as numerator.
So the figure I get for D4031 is 1.89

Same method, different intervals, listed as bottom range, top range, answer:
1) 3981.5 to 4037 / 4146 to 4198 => 1.25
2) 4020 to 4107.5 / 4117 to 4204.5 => 1.09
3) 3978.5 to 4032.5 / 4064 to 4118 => 1.22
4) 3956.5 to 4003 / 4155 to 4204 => 1.89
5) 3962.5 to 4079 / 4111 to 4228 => 1.30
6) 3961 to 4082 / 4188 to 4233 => 1.20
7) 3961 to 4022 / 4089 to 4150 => 1.49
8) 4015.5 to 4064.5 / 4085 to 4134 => 1.22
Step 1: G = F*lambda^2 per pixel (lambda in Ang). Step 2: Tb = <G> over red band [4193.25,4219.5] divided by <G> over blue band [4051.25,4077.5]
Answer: 1.31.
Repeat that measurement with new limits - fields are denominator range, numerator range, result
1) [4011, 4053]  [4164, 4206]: 1.25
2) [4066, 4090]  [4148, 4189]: 1.07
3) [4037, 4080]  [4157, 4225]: 1.27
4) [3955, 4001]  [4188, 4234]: 1.94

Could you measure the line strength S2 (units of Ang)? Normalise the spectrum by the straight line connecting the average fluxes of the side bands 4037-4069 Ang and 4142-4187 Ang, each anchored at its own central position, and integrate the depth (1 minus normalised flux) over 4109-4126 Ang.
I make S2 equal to -1.5 Ang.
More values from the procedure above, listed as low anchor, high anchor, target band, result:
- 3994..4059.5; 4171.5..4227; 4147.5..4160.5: -0.99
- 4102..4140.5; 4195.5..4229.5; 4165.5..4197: -2.59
